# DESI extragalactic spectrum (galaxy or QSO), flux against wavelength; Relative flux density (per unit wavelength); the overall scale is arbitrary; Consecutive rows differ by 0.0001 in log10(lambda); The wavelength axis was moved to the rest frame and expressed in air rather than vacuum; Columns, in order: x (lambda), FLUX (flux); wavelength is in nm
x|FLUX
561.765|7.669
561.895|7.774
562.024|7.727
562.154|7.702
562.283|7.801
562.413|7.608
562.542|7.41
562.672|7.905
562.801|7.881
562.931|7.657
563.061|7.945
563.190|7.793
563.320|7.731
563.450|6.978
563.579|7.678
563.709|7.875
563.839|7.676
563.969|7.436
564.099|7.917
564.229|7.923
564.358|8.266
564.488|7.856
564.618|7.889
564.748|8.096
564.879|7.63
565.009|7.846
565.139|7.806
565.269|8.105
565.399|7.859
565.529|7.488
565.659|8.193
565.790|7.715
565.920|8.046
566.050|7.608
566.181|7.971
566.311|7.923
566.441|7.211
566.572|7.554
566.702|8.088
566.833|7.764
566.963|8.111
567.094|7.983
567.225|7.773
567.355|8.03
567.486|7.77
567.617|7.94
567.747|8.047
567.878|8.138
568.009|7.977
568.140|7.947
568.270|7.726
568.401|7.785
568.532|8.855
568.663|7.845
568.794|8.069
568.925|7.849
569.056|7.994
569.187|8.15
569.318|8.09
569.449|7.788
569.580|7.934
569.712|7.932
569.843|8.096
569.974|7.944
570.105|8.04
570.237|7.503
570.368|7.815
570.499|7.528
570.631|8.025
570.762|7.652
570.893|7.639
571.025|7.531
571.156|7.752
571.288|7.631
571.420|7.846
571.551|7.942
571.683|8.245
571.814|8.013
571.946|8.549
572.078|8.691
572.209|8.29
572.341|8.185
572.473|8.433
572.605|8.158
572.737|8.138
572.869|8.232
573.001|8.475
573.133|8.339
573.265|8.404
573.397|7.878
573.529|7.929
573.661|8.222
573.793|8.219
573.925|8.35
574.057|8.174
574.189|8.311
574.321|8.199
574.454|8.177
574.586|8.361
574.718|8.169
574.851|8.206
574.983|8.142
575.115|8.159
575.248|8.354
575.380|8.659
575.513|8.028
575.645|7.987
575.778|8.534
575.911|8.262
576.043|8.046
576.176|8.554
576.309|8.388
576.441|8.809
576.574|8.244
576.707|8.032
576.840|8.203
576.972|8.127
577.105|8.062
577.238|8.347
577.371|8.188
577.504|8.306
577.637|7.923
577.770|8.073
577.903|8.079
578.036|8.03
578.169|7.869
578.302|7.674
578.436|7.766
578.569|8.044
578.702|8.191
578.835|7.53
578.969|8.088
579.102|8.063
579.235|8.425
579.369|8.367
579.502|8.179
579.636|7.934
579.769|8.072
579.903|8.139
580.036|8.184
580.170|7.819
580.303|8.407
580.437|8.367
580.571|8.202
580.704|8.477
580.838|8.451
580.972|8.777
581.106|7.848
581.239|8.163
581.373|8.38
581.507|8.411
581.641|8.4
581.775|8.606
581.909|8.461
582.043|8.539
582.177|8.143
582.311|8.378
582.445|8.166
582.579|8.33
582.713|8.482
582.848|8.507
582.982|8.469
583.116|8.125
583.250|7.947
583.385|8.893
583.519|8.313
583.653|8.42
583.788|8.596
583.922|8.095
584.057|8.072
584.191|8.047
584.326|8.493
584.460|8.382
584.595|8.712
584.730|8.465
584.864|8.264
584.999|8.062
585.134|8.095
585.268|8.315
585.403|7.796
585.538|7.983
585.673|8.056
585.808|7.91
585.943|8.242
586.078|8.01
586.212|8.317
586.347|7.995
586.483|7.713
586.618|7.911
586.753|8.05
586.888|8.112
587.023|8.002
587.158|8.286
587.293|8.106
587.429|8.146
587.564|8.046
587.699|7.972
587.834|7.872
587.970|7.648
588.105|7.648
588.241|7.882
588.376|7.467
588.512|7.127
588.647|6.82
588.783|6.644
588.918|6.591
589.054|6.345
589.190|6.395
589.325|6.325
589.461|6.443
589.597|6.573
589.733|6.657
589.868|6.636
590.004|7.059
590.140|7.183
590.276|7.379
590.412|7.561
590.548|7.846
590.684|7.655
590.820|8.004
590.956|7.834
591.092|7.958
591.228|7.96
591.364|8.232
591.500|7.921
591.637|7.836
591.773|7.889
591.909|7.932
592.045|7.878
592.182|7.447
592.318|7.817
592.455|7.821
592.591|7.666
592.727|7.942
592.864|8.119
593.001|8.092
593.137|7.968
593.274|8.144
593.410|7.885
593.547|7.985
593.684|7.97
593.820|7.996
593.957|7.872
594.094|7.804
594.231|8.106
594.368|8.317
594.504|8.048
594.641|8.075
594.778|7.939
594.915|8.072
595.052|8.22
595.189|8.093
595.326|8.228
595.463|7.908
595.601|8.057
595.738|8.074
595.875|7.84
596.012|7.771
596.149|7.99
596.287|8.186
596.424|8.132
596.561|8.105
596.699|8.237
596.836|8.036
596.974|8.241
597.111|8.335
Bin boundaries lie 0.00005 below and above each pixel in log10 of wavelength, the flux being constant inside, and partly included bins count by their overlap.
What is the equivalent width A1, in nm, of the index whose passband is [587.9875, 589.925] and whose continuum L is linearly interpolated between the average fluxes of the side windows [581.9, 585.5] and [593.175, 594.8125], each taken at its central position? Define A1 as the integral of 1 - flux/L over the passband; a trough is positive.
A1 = 0.312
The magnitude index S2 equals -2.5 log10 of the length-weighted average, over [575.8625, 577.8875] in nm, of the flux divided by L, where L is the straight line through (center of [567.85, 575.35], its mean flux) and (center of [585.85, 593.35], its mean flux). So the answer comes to -0.04 mag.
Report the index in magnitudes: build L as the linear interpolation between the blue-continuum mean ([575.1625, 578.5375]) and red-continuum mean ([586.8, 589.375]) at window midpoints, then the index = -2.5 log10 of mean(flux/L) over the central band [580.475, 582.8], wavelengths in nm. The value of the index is -0.07 mag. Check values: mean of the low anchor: 8.18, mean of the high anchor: 7.46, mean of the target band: 8.37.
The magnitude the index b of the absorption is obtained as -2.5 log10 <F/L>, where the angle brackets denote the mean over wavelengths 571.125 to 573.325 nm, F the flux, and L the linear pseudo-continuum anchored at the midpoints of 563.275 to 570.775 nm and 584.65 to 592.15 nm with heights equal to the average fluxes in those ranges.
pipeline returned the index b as -0.05 mag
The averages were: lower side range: 7.87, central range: 8.2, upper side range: 7.66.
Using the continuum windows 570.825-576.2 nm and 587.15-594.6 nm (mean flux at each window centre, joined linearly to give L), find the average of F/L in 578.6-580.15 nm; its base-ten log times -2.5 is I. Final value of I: -0.01 mag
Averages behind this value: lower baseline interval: 8.18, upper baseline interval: 7.61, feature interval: 8.1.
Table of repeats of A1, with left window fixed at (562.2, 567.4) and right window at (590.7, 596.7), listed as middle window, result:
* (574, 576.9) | -0.15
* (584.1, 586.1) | -0.07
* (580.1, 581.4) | -0.06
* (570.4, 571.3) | 0.02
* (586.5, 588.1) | -0.01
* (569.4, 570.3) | -0.01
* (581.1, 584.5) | -0.18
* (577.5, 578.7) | -0.01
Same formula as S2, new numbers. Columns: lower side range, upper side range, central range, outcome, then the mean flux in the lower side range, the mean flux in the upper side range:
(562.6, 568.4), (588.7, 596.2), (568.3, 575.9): -0.04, 7.83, 7.67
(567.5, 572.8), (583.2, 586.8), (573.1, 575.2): -0.02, 7.99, 8.19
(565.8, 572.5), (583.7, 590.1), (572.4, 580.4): -0.04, 7.94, 7.71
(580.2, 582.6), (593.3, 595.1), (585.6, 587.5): 0.02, 8.36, 8.03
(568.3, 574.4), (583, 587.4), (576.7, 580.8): 0.00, 8.06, 8.18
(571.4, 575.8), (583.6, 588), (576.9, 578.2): 0.01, 8.24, 8.13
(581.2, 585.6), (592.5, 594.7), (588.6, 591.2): 0.15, 8.32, 8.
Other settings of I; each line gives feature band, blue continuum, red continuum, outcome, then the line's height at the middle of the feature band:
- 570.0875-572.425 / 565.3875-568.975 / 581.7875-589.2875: 0.00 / 7.92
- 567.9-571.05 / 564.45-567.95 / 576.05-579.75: 0.00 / 7.94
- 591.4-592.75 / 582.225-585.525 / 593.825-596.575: 0.04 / 8.11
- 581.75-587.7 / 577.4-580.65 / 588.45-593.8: -0.06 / 7.8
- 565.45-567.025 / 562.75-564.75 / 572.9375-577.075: 0.01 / 7.88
